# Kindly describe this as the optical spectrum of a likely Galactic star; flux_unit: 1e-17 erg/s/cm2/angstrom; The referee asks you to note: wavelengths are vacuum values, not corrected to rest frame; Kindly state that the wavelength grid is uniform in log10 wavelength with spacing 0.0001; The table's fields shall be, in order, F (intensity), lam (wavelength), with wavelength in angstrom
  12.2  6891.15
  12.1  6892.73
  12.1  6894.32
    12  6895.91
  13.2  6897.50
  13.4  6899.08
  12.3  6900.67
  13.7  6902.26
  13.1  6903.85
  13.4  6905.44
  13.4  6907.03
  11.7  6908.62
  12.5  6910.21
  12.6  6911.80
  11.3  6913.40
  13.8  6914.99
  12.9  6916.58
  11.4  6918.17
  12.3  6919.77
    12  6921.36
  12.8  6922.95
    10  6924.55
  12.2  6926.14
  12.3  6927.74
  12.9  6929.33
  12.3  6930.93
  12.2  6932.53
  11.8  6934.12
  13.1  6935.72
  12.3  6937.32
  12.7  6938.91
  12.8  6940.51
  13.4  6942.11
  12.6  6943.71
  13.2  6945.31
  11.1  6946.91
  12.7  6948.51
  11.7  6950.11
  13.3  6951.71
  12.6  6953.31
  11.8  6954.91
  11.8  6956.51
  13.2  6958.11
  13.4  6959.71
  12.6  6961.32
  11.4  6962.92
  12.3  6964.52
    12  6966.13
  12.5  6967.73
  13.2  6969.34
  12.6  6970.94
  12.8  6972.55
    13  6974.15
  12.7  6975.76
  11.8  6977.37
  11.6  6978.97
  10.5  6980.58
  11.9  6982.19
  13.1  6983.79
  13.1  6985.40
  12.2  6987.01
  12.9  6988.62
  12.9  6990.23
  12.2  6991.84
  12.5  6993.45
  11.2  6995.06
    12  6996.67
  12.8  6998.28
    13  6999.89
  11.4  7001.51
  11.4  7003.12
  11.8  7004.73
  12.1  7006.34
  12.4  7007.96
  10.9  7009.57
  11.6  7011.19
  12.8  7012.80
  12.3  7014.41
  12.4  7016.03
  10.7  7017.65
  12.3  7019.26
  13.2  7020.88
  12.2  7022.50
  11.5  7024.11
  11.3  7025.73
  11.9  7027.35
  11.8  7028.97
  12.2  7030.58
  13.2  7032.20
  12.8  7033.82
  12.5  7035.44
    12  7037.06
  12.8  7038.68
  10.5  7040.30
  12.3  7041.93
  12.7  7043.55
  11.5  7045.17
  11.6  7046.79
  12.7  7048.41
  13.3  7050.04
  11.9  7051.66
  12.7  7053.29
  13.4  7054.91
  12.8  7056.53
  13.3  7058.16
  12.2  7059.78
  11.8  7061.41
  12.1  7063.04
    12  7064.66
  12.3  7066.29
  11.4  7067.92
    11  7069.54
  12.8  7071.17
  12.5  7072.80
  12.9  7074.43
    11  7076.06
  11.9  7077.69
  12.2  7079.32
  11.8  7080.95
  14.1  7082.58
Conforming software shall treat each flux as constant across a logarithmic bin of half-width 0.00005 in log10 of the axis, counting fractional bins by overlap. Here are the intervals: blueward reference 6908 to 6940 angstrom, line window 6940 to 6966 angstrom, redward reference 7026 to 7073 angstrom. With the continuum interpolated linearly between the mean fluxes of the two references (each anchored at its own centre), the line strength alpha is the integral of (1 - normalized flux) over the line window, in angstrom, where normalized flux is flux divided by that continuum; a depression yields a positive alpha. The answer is -0.46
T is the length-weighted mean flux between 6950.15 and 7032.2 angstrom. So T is 12.2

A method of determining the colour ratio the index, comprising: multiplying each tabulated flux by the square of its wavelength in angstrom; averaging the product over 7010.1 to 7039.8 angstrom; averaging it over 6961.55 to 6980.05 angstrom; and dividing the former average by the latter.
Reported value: 1.00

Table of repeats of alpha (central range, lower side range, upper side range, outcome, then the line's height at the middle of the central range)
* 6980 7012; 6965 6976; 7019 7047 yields 0.89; 12.5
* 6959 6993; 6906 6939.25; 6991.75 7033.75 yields -0.71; 12.2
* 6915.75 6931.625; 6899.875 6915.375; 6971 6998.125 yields 0.68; 12.7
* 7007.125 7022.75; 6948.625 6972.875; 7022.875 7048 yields 0.12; 12.2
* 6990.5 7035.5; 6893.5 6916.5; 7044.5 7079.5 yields 1.14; 12.4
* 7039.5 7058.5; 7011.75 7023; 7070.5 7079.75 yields -0.22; 12.2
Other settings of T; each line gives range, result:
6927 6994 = 12.5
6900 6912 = 12.9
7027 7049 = 12.2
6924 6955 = 12.4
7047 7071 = 12.3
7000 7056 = 12.1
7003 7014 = 11.9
